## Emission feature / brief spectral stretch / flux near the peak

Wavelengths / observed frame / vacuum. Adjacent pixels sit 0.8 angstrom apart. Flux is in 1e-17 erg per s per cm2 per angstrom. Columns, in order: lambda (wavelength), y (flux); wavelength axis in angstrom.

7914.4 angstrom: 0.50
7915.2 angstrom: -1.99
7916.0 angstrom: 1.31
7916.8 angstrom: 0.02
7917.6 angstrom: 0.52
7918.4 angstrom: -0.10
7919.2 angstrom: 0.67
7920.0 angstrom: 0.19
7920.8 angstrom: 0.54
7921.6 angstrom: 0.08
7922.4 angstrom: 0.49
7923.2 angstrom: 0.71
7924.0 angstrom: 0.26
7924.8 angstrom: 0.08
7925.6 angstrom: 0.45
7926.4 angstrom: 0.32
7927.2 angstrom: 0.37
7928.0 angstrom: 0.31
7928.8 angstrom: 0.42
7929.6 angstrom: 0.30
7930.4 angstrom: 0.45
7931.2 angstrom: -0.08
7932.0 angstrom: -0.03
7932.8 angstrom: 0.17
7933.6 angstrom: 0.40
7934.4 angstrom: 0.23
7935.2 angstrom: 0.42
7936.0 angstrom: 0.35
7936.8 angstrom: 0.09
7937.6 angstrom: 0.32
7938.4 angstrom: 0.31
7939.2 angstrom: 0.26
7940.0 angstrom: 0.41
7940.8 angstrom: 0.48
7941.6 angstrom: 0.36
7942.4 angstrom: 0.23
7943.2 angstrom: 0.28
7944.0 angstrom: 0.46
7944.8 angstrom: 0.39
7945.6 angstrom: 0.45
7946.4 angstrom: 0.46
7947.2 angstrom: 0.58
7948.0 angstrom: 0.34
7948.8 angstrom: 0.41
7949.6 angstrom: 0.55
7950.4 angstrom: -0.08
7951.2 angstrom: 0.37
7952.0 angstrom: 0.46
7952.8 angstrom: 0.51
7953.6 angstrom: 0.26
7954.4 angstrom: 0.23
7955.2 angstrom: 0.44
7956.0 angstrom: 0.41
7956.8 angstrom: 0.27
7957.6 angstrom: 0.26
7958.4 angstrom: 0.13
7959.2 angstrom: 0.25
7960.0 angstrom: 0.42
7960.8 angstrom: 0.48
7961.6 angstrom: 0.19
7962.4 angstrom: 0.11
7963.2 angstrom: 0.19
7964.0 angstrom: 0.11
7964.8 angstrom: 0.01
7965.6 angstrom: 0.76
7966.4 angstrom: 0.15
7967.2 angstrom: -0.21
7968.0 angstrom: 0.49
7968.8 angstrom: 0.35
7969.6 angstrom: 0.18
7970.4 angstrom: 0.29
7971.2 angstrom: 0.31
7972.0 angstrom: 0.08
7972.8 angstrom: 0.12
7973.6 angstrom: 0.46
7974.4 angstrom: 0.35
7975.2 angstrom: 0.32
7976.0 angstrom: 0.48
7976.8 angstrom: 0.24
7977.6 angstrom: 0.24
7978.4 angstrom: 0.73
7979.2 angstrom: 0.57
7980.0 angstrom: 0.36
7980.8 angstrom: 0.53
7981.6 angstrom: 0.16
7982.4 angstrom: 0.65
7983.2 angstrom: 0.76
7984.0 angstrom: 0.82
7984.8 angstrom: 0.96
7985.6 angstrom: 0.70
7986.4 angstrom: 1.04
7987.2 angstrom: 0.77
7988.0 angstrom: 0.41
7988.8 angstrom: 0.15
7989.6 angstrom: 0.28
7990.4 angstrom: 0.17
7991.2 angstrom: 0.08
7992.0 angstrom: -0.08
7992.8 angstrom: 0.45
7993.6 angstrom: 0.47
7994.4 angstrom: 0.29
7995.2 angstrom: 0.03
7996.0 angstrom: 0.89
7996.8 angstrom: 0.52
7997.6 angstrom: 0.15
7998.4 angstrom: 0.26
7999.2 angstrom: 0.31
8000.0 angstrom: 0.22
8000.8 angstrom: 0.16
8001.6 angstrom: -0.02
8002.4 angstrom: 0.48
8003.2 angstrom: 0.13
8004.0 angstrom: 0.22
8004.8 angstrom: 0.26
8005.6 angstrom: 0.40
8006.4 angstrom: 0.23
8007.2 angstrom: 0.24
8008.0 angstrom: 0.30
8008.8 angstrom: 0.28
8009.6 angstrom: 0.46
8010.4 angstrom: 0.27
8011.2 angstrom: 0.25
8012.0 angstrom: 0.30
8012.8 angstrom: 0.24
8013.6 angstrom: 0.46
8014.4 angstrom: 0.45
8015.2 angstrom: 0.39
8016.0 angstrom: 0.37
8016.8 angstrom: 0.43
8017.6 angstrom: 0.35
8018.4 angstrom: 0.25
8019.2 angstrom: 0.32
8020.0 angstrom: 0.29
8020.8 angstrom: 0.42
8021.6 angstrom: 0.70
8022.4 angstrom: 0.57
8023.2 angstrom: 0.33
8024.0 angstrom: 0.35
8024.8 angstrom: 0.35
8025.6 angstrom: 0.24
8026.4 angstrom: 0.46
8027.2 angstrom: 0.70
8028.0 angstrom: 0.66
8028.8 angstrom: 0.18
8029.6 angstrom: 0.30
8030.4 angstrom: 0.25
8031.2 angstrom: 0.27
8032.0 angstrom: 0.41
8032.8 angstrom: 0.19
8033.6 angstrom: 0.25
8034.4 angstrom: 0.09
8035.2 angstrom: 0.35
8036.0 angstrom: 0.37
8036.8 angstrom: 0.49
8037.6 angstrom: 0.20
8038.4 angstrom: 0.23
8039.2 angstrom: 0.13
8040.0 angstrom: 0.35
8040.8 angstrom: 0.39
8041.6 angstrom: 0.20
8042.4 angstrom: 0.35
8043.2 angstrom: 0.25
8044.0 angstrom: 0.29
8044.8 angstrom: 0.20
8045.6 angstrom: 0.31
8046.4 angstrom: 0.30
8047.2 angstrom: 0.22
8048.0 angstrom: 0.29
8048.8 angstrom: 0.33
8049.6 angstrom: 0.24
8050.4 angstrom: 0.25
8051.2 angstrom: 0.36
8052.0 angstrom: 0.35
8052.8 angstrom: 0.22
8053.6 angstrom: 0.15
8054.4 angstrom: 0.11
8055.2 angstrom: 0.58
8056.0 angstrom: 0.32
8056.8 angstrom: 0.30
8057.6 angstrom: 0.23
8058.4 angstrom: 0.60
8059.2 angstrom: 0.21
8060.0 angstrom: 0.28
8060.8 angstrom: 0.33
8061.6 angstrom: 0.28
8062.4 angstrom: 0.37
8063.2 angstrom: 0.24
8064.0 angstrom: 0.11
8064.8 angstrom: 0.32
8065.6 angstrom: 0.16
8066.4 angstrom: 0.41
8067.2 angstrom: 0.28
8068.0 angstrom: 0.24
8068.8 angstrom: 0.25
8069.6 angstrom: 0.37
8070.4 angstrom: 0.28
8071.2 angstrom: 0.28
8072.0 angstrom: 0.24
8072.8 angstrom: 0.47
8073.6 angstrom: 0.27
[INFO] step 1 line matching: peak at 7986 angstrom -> H-gamma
